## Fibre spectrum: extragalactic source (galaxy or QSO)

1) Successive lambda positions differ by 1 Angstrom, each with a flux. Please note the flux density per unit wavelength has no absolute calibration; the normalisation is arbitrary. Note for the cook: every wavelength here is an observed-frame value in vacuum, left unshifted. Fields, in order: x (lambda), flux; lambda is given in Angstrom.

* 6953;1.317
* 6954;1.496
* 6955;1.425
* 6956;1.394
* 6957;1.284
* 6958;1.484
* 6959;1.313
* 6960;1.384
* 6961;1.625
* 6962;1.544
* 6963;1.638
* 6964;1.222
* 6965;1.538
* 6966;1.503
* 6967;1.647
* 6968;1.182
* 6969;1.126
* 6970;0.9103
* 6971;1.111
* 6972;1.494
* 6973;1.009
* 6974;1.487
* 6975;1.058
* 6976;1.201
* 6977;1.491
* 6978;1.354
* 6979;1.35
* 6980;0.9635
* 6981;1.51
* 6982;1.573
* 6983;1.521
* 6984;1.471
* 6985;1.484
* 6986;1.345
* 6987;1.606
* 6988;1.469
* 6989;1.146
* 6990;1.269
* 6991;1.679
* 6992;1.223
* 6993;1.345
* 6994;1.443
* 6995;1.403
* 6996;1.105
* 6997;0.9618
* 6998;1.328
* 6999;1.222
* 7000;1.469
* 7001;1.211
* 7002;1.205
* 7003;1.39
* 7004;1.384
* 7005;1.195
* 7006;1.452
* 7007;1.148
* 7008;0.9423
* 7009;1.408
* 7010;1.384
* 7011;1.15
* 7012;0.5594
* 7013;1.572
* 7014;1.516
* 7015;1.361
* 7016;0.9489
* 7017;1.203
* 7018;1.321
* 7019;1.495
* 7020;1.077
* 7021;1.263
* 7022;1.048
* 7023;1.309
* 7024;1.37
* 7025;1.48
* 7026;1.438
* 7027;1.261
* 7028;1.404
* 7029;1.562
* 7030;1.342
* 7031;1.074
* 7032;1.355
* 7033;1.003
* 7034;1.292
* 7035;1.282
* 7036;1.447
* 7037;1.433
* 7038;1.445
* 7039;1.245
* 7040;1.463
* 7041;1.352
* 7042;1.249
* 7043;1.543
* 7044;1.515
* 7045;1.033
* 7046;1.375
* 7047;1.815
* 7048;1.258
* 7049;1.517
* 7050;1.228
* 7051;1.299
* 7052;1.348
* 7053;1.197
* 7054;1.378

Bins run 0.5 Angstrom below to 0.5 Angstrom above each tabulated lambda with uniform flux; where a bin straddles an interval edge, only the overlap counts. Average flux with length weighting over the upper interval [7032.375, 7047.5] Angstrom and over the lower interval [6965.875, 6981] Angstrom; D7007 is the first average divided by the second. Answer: 1.08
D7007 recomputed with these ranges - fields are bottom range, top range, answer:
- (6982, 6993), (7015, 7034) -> 0.90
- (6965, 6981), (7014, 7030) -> 1.03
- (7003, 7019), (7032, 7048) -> 1.09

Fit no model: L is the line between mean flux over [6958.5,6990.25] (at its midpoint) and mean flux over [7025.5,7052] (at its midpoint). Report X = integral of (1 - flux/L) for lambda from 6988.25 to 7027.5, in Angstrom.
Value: 2.4 Angstrom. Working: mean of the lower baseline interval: 1.36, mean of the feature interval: 1.28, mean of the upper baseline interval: 1.35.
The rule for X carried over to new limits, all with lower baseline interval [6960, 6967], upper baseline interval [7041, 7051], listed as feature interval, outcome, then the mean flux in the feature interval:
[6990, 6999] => 1.0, 1.3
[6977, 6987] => 0.5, 1.41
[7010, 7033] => 2.4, 1.27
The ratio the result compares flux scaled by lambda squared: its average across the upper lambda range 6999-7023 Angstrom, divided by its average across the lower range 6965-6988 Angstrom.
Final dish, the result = 0.94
